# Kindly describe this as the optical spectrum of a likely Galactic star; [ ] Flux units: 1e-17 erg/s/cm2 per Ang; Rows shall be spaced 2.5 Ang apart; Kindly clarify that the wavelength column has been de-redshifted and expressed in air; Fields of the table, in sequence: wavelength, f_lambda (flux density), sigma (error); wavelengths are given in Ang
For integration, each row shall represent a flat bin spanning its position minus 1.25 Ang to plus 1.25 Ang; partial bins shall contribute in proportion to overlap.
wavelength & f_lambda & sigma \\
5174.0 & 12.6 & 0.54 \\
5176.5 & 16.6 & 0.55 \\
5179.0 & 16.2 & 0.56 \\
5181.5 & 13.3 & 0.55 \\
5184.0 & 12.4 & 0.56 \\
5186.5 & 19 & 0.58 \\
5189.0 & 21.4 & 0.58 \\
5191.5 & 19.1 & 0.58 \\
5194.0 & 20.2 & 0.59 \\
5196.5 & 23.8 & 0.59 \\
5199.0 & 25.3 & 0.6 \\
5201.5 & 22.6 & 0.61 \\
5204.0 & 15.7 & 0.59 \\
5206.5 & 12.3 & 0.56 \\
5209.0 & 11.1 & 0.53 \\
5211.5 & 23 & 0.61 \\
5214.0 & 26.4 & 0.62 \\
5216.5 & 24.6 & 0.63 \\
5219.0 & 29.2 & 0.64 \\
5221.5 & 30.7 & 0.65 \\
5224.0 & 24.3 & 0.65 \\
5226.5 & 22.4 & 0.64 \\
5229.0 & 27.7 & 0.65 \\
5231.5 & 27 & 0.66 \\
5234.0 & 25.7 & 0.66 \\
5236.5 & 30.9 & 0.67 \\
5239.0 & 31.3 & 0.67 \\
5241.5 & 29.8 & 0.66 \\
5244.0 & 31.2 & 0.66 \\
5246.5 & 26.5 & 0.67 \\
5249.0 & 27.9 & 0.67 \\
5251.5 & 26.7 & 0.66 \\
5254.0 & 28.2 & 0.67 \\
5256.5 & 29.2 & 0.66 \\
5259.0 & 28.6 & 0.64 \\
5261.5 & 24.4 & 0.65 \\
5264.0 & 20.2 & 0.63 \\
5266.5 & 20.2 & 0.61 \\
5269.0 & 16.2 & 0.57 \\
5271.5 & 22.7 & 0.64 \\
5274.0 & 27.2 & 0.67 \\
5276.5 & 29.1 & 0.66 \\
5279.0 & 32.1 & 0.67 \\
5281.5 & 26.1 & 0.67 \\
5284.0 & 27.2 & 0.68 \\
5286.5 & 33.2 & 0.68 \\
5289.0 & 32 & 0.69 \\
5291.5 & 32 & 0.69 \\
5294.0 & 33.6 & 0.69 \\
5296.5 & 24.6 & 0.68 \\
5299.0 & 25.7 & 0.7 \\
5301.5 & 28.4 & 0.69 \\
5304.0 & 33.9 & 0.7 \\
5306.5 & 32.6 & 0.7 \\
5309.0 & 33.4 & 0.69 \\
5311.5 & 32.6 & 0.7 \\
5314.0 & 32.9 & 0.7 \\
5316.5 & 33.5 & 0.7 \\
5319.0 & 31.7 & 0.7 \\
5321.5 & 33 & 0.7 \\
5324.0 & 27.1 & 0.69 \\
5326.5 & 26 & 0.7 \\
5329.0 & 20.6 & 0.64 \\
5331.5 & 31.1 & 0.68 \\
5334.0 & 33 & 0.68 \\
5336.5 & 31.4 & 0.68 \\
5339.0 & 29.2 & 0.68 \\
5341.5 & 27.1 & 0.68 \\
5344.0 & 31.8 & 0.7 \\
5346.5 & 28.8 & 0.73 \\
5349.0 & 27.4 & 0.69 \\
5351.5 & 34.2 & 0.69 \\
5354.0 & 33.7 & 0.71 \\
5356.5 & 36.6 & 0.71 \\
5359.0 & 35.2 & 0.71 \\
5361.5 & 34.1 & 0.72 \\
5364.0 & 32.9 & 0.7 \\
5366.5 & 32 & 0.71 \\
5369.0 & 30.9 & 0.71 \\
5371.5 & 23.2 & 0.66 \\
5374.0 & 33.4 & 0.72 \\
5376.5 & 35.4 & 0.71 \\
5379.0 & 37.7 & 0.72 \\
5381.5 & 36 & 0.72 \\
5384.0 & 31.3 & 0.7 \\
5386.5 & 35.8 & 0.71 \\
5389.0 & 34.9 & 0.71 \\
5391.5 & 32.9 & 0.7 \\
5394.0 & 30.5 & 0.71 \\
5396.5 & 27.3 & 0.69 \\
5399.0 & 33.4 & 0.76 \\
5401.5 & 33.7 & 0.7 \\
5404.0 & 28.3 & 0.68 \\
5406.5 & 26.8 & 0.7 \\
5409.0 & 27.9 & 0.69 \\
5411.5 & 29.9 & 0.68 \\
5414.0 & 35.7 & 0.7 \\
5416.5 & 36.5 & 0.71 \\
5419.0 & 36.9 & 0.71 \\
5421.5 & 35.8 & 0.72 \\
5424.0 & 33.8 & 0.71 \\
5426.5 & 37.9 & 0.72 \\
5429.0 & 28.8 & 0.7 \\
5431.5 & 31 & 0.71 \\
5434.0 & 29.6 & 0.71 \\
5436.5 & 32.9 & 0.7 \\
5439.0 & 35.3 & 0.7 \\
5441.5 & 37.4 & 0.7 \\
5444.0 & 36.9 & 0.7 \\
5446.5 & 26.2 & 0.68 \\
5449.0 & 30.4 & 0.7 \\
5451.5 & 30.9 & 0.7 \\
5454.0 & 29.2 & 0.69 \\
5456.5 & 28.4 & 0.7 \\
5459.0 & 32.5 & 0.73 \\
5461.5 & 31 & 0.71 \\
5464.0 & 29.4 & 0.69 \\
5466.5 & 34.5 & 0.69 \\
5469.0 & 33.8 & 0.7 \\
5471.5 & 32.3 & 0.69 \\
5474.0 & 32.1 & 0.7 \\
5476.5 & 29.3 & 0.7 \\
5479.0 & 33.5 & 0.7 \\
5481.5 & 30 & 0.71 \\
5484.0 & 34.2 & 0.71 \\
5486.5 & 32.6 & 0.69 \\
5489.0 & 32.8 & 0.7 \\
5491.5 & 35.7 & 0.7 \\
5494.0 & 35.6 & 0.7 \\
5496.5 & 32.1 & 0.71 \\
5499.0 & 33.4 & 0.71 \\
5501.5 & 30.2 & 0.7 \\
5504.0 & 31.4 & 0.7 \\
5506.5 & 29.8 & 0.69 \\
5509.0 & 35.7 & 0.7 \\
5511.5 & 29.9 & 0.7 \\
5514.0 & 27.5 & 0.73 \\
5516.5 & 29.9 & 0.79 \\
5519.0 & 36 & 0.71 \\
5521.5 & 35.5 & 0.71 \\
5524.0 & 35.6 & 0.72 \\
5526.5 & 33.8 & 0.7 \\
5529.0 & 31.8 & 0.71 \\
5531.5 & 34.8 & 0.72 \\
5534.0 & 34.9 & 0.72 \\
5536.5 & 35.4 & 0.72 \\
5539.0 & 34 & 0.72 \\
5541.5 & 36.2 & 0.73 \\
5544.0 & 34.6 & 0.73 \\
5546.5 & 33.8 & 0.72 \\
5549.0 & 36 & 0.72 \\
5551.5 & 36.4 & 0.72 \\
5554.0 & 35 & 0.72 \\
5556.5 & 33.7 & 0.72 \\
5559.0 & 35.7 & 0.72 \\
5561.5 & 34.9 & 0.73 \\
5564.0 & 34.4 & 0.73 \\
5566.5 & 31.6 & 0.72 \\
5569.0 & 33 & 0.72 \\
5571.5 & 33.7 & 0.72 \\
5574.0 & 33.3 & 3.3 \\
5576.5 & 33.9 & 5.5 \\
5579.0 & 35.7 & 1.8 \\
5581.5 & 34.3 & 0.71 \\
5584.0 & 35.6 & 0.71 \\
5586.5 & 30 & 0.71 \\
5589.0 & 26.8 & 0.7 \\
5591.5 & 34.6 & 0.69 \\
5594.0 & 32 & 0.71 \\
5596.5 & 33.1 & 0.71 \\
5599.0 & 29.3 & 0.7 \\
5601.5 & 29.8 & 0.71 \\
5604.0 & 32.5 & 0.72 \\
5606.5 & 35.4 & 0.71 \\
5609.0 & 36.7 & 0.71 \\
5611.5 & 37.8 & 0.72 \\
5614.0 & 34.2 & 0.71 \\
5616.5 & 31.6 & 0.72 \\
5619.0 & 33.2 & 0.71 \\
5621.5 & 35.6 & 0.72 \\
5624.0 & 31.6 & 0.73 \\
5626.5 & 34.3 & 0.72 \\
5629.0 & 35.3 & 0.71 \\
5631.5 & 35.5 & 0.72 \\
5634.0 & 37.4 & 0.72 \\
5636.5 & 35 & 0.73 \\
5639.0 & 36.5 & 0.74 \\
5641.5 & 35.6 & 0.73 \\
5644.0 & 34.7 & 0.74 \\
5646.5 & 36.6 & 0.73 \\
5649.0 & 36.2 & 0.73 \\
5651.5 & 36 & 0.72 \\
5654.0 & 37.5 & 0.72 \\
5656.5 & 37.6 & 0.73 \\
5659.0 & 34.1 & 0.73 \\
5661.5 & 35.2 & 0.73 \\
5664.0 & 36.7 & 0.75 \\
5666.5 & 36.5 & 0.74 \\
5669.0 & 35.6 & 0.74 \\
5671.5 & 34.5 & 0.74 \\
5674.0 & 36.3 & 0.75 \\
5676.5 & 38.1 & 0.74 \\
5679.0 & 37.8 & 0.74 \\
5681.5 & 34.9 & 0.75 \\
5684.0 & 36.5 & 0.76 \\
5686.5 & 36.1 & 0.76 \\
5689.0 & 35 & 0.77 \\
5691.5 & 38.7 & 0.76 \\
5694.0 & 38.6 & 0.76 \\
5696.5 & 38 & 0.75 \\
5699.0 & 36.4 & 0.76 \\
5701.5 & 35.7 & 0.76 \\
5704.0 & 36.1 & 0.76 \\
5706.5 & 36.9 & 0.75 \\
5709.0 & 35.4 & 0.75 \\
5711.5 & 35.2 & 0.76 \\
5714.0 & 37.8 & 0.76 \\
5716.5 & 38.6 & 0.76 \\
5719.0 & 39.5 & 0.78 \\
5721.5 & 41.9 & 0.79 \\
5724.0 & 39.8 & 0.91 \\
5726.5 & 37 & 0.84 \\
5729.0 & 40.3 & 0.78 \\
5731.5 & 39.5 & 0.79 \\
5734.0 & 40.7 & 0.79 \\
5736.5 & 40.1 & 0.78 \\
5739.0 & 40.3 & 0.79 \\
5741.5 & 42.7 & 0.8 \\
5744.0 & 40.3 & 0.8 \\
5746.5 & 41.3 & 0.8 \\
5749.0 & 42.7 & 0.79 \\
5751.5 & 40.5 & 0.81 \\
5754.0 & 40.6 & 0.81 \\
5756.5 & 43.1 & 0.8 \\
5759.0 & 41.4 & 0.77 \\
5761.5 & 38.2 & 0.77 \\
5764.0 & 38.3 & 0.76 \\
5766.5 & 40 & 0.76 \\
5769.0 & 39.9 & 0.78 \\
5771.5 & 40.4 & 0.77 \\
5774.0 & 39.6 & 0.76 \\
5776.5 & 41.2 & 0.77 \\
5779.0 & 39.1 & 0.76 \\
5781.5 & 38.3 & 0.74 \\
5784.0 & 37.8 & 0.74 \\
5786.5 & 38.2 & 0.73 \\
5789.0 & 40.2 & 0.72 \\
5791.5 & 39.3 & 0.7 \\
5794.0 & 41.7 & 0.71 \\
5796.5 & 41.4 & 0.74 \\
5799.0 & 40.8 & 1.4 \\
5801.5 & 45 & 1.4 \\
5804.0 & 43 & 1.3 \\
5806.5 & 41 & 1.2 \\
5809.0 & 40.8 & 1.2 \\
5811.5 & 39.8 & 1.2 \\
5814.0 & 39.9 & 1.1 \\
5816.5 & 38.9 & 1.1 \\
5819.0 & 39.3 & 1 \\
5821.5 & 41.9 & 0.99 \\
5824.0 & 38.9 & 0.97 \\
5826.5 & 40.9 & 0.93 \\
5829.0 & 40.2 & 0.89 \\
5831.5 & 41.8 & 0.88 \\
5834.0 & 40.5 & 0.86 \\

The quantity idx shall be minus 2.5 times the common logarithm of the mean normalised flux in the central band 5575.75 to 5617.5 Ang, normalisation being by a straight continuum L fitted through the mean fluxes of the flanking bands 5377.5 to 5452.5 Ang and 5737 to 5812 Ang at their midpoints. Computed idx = 0.11 mag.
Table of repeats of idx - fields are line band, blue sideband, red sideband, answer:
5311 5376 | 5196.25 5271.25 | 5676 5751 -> -0.11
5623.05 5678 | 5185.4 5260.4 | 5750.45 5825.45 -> 0.02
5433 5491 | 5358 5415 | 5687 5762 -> 0.05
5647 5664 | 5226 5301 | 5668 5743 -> 0.01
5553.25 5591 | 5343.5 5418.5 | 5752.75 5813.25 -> 0.08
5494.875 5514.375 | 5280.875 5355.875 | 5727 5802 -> 0.10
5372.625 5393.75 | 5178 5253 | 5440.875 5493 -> -0.18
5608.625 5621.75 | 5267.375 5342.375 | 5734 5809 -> 0.06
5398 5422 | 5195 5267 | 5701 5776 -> -0.08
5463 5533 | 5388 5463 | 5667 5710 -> 0.02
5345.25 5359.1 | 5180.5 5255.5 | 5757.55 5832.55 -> -0.18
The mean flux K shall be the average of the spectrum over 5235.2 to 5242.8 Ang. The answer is 30.6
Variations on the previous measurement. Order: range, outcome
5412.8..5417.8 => 36.1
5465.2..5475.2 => 33.2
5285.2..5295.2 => 32.7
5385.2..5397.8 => 32.3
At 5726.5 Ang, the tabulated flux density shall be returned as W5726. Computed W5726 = 37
